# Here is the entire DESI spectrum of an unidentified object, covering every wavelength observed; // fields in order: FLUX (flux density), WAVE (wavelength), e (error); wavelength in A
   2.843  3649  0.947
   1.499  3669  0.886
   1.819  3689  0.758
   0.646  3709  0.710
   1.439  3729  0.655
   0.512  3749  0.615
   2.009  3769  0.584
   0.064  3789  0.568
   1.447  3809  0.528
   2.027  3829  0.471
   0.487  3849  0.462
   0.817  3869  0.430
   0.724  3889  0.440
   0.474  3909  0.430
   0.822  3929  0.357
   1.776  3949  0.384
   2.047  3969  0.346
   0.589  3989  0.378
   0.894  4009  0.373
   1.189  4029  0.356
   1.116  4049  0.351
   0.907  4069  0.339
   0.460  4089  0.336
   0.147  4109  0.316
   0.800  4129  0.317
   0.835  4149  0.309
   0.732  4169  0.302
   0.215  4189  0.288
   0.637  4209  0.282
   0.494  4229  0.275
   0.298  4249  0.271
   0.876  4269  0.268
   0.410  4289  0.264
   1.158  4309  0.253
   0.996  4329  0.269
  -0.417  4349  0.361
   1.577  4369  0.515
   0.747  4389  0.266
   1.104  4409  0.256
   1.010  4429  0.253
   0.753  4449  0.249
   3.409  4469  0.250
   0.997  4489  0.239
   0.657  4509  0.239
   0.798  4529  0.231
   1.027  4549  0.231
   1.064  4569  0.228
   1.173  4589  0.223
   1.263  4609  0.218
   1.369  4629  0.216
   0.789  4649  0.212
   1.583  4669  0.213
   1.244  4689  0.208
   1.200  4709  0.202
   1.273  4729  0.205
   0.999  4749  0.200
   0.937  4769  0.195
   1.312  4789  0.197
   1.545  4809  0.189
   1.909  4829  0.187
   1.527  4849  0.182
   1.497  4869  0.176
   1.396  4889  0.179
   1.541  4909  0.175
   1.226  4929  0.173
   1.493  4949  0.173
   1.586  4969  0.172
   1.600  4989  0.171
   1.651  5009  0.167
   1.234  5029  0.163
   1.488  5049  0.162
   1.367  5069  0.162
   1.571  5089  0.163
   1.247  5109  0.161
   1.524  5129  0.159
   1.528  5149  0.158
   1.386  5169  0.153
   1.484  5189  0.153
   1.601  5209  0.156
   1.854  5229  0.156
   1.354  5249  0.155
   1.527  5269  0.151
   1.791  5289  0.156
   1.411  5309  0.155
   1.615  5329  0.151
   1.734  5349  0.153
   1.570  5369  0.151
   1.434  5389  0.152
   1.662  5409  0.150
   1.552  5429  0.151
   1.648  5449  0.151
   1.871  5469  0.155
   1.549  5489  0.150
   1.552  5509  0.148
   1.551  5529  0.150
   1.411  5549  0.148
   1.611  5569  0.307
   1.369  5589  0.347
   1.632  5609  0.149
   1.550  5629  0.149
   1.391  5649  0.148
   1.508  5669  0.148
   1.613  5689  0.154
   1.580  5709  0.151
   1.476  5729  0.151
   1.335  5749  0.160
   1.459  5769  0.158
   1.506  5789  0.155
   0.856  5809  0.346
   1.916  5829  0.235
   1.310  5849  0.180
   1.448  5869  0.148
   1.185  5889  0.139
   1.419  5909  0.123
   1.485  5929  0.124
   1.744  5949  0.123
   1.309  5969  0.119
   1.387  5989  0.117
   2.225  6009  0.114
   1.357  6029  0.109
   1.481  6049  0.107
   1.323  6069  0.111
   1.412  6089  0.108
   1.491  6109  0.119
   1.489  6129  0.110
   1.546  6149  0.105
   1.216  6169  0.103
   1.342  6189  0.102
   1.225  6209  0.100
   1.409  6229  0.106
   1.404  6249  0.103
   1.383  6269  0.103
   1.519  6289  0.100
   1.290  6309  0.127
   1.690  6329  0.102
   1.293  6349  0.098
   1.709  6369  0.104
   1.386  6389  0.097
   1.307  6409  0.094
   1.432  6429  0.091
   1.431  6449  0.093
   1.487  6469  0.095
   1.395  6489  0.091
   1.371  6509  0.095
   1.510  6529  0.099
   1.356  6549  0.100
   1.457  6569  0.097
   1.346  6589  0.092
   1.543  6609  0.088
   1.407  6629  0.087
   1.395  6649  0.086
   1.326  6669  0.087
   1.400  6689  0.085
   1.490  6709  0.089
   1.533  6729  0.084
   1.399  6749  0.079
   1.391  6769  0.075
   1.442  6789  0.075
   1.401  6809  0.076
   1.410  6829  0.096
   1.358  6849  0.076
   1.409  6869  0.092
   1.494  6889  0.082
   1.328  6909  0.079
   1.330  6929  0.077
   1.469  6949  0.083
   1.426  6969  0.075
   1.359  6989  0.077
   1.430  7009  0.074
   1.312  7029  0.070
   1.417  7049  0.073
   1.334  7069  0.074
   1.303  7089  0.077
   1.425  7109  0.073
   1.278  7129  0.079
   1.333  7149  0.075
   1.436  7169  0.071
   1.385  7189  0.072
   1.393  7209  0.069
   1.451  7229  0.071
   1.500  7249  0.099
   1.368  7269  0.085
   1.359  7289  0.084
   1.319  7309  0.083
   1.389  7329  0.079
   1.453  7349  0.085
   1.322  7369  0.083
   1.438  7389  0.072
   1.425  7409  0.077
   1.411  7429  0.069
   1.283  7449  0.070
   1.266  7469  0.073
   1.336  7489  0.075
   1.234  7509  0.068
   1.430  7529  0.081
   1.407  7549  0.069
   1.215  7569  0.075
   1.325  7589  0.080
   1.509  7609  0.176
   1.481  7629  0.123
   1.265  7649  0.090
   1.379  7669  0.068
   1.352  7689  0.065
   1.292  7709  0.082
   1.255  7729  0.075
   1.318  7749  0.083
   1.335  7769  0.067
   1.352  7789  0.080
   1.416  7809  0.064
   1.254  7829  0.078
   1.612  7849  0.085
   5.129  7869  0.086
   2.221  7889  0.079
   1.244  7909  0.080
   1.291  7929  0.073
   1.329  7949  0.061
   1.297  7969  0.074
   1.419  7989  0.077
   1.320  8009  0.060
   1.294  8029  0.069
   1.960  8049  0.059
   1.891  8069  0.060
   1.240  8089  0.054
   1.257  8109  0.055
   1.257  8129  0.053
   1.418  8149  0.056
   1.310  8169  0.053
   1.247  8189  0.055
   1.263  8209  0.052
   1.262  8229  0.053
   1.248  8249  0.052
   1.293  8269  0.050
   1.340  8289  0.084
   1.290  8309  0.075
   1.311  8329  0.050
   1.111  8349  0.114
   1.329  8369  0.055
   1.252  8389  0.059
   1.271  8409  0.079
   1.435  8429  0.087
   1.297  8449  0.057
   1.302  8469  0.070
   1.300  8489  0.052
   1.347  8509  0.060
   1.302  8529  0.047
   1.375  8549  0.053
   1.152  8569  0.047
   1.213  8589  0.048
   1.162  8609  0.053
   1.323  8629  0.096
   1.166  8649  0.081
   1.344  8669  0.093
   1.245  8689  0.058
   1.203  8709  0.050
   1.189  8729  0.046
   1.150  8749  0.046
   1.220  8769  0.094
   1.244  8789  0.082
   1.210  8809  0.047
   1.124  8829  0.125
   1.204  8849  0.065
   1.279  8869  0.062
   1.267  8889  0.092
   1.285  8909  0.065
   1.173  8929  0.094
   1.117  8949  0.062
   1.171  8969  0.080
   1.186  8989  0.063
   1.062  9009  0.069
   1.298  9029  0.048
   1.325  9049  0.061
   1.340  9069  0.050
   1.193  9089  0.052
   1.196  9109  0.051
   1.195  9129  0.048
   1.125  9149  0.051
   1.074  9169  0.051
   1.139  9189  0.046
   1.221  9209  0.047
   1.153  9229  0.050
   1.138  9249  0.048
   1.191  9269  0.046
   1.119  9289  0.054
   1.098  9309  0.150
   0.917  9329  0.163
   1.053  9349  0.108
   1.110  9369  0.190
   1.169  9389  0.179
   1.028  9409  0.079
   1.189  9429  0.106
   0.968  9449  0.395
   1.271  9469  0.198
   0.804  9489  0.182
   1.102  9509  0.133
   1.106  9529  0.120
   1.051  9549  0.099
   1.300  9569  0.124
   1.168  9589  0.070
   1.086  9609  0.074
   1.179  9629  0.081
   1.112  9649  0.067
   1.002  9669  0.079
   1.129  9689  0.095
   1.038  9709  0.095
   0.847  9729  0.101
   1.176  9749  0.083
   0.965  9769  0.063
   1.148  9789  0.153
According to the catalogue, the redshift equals 0.20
